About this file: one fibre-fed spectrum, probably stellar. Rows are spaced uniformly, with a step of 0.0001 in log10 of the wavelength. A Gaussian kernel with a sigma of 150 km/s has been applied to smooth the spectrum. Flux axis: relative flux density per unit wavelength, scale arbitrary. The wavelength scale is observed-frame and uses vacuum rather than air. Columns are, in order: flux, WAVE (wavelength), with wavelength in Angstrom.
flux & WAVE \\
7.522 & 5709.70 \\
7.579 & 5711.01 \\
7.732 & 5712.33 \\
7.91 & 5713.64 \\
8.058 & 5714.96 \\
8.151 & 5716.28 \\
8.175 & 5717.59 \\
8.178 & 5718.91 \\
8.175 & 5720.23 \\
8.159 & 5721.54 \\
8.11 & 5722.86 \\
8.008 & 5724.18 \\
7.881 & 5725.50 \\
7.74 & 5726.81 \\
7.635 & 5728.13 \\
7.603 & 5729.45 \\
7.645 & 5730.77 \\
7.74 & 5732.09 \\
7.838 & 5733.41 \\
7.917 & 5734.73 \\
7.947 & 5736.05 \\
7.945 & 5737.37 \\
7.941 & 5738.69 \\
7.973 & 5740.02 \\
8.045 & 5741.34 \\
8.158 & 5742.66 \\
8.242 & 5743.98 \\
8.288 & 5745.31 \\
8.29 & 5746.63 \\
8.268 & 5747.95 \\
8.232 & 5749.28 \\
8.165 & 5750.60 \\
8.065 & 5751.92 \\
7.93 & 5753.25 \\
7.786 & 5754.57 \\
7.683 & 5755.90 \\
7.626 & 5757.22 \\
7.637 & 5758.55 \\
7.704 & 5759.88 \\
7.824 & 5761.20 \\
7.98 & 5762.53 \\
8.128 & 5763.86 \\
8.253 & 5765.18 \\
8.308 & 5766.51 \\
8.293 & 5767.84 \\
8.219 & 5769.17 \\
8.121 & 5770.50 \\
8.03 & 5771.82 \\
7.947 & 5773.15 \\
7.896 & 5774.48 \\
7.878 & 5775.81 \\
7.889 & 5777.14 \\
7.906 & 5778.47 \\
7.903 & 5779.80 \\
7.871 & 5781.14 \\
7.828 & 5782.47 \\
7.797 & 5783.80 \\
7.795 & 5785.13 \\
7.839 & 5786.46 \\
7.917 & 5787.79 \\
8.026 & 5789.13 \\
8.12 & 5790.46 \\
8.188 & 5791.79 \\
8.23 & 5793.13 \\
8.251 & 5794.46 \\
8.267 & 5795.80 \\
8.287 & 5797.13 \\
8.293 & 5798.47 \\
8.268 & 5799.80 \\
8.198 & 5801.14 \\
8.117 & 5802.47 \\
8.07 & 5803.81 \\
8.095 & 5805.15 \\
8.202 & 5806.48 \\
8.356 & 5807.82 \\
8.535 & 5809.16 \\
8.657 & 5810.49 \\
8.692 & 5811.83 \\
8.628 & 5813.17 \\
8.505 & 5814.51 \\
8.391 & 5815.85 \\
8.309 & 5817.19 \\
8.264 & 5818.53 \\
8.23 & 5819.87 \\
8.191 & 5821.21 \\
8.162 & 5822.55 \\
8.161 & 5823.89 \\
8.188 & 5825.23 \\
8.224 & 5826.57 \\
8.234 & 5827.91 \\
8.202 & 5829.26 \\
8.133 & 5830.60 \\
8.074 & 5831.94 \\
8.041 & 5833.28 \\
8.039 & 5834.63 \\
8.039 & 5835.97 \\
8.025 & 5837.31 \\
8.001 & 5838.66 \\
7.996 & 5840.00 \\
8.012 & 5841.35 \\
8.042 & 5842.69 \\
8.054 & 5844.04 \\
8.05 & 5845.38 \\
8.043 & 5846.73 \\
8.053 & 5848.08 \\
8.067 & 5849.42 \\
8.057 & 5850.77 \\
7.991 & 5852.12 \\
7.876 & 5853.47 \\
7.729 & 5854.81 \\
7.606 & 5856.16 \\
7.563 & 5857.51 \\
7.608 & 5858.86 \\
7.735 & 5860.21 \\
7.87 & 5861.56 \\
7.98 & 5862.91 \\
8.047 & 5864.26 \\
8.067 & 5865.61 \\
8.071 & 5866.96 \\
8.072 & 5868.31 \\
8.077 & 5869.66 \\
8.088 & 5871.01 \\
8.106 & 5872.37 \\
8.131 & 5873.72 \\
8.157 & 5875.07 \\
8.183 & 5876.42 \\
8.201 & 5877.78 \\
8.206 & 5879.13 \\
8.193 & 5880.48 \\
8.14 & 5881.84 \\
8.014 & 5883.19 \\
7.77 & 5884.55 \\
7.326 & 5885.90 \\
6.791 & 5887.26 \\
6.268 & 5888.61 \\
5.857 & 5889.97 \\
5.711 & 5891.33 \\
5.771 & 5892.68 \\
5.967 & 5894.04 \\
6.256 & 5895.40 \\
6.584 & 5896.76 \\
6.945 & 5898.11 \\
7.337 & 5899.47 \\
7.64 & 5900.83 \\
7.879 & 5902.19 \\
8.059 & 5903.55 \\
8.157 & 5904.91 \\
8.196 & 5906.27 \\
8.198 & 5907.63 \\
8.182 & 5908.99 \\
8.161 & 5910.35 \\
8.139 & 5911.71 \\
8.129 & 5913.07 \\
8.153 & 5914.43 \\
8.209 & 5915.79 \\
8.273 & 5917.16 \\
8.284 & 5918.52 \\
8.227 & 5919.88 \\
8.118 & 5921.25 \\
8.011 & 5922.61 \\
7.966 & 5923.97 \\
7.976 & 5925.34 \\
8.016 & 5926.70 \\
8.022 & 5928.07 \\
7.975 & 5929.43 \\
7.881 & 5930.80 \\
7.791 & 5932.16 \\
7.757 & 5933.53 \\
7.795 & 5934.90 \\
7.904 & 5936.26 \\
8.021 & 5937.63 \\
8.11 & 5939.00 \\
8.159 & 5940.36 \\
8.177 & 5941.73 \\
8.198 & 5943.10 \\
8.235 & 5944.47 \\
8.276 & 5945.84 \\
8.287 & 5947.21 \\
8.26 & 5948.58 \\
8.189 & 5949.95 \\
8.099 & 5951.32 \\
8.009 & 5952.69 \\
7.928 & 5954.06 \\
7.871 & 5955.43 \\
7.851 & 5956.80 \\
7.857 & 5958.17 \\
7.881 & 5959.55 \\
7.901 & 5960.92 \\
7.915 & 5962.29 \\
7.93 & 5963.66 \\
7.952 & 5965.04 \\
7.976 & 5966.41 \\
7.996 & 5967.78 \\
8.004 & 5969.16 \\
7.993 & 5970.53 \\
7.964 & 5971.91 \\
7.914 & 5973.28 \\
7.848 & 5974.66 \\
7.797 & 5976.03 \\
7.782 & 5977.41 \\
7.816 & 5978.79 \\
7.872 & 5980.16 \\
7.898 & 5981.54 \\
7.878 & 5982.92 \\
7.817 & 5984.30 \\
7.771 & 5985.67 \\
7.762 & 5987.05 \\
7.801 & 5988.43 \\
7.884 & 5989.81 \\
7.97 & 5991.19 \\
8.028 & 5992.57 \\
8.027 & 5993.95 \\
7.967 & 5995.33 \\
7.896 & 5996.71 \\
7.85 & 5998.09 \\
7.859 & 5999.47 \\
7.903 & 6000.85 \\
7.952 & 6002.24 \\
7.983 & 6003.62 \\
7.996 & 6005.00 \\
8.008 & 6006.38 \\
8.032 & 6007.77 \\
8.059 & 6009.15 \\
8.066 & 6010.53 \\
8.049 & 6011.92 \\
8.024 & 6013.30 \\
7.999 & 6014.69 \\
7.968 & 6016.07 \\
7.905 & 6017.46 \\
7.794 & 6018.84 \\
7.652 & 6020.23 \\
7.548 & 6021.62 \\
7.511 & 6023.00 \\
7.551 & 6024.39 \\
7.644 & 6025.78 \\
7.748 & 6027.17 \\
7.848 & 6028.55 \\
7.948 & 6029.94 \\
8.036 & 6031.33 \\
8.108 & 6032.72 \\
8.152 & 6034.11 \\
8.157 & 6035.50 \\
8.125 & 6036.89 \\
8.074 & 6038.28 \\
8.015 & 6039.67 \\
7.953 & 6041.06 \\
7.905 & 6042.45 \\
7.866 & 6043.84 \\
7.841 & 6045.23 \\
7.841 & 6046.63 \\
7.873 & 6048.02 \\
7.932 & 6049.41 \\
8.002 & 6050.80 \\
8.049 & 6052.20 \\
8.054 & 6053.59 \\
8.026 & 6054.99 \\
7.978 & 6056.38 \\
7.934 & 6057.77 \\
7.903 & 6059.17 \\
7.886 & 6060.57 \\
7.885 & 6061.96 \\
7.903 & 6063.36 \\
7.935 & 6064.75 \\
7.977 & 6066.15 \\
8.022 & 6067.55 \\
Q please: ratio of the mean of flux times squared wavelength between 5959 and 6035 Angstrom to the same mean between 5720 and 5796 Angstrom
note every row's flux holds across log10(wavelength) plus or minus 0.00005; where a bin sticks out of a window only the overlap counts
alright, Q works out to 1.07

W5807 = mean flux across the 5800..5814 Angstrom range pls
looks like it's 8.35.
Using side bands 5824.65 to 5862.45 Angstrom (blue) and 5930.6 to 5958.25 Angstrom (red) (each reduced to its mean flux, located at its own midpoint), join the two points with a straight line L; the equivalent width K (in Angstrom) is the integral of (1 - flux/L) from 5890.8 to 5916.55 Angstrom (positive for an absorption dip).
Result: 1.8 Angstrom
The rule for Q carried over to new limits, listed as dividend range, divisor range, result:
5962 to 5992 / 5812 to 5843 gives 1.01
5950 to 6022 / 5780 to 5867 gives 1.03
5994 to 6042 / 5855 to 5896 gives 1.10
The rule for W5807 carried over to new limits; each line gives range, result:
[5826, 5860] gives 7.99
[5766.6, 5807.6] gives 8.06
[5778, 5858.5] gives 8.11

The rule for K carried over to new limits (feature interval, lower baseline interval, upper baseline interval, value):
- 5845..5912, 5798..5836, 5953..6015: 4.0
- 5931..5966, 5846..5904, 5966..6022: -1.0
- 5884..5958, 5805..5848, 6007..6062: 3.2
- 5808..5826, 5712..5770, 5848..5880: -0.9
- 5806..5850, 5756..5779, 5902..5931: -1.0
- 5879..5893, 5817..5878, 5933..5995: 1.6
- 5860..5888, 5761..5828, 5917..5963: 0.4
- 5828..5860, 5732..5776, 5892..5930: -0.5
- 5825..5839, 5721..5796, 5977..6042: -0.3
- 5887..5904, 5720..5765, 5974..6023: 2.7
